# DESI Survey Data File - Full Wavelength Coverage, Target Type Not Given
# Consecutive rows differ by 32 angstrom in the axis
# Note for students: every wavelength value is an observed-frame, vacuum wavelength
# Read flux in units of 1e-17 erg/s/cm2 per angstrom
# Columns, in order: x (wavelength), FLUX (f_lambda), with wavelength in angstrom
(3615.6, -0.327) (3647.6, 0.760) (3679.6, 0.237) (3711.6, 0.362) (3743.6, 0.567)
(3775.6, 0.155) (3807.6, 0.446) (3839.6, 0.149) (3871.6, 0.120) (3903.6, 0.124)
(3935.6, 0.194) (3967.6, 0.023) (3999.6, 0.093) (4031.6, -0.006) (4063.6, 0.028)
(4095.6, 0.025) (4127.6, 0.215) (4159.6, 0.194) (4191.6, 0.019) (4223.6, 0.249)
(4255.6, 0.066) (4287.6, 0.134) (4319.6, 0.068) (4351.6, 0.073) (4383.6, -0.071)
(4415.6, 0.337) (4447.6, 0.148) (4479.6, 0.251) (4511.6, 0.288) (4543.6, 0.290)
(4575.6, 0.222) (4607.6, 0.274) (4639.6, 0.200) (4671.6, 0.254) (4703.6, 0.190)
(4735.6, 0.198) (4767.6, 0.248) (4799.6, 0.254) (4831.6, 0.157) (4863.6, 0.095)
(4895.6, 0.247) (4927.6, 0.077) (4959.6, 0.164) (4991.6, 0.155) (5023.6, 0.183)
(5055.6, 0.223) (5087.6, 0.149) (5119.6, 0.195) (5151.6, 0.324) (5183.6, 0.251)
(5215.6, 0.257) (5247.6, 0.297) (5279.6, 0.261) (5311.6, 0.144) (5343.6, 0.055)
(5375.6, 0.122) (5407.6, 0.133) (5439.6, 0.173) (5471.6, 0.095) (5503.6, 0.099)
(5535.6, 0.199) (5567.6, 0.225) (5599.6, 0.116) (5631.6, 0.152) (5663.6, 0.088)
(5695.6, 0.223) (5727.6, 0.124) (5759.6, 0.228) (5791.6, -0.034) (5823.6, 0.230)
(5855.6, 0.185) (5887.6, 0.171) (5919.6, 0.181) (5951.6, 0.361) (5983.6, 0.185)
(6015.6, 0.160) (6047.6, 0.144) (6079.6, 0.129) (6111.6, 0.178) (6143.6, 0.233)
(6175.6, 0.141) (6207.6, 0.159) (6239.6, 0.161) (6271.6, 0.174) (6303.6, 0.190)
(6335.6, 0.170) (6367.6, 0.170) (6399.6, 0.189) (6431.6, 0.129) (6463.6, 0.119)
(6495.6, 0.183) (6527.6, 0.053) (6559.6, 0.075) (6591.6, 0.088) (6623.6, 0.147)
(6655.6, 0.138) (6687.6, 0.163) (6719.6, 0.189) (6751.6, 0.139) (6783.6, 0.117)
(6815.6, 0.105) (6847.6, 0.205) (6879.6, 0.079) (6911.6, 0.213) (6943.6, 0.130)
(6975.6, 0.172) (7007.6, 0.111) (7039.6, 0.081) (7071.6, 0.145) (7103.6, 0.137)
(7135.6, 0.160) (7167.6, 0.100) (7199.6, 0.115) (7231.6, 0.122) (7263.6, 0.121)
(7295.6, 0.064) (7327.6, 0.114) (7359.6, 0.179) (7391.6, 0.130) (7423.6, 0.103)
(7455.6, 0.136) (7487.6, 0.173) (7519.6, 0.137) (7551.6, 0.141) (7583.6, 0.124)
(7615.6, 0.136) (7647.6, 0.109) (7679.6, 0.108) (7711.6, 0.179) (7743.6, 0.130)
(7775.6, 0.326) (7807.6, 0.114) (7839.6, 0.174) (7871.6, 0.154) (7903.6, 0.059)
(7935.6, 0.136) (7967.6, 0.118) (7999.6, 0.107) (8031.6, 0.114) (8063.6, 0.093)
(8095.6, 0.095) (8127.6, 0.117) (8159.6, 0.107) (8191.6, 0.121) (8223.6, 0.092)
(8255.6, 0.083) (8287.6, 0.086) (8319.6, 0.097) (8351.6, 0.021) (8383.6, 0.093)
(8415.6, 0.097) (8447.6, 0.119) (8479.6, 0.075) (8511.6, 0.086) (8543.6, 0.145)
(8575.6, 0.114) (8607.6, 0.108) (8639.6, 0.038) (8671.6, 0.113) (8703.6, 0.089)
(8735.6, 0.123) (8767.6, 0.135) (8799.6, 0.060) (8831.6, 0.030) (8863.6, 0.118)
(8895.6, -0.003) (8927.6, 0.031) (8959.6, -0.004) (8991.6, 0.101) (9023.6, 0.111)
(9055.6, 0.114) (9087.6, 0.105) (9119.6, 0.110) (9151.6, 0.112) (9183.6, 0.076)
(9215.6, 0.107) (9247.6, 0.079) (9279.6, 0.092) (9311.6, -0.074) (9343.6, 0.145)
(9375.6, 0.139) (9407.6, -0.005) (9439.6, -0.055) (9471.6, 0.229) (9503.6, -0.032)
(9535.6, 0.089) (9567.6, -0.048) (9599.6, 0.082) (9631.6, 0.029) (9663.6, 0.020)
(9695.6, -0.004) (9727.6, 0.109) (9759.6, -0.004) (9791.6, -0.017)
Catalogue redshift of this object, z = 0.187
